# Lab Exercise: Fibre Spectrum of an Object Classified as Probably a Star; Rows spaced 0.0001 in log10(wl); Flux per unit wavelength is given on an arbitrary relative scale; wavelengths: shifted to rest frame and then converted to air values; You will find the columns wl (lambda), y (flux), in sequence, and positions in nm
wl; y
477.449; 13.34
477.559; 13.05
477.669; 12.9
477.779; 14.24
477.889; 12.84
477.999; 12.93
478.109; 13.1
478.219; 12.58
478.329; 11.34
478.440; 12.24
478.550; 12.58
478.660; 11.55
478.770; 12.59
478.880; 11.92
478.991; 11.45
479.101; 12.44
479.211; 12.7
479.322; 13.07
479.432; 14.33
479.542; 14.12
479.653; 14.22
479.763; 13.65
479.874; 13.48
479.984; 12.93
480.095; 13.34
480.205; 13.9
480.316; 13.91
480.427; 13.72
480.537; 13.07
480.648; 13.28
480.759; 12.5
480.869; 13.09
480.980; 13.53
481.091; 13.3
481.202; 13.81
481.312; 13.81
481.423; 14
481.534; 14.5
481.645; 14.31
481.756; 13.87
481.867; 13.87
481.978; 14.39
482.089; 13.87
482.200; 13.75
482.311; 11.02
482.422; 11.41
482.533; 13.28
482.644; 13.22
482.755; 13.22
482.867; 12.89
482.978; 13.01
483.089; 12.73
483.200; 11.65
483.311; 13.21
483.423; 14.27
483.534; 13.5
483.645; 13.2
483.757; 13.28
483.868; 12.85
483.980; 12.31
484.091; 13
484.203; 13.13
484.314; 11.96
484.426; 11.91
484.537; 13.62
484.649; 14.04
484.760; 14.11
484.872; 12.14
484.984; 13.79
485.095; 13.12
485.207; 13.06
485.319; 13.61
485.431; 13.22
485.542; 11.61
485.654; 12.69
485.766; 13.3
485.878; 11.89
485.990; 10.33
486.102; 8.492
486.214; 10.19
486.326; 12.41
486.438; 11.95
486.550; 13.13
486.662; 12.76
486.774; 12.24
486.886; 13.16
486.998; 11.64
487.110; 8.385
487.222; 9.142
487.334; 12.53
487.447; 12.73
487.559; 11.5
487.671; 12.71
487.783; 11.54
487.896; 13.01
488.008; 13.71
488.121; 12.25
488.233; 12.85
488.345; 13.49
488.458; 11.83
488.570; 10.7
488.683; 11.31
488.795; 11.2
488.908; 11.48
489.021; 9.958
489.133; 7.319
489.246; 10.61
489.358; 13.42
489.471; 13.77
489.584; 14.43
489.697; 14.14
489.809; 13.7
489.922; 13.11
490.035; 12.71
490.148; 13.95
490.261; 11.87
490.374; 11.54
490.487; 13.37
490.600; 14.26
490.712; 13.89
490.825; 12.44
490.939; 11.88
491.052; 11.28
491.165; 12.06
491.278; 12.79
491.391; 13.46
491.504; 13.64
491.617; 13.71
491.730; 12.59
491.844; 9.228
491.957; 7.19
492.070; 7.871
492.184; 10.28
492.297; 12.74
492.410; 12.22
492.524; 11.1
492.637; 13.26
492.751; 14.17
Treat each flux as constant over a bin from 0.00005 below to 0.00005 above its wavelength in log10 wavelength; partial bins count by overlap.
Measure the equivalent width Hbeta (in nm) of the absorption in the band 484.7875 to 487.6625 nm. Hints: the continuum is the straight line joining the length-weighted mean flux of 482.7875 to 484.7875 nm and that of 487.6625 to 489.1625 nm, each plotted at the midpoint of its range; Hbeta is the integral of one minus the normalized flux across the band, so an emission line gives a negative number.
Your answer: 0.08 nm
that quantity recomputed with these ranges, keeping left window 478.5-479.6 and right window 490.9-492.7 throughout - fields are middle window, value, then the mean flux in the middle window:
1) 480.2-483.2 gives -0.213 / 13.3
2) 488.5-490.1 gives -0.027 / 12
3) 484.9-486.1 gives -0.033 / 12.5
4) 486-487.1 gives 0.042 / 11.6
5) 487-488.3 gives 0.009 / 11.9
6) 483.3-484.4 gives -0.068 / 13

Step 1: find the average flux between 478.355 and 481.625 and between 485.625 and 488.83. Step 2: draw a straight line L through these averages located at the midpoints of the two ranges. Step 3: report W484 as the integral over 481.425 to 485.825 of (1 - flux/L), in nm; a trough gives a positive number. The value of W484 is -0.22 nm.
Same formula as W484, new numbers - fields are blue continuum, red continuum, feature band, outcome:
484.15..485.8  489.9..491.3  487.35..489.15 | 0.14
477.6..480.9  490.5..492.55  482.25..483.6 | -0.01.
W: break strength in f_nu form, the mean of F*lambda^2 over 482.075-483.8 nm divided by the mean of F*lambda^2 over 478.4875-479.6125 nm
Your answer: 1.0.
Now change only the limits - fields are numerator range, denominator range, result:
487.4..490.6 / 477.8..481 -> 0.99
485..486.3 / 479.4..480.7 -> 0.90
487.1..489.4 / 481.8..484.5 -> 0.91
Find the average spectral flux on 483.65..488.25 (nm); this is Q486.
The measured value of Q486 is 12.3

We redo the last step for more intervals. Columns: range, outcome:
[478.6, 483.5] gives 13.2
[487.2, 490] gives 12.1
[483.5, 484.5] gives 12.8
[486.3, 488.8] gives 12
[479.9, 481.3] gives 13.4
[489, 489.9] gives 12.3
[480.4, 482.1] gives 13.7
